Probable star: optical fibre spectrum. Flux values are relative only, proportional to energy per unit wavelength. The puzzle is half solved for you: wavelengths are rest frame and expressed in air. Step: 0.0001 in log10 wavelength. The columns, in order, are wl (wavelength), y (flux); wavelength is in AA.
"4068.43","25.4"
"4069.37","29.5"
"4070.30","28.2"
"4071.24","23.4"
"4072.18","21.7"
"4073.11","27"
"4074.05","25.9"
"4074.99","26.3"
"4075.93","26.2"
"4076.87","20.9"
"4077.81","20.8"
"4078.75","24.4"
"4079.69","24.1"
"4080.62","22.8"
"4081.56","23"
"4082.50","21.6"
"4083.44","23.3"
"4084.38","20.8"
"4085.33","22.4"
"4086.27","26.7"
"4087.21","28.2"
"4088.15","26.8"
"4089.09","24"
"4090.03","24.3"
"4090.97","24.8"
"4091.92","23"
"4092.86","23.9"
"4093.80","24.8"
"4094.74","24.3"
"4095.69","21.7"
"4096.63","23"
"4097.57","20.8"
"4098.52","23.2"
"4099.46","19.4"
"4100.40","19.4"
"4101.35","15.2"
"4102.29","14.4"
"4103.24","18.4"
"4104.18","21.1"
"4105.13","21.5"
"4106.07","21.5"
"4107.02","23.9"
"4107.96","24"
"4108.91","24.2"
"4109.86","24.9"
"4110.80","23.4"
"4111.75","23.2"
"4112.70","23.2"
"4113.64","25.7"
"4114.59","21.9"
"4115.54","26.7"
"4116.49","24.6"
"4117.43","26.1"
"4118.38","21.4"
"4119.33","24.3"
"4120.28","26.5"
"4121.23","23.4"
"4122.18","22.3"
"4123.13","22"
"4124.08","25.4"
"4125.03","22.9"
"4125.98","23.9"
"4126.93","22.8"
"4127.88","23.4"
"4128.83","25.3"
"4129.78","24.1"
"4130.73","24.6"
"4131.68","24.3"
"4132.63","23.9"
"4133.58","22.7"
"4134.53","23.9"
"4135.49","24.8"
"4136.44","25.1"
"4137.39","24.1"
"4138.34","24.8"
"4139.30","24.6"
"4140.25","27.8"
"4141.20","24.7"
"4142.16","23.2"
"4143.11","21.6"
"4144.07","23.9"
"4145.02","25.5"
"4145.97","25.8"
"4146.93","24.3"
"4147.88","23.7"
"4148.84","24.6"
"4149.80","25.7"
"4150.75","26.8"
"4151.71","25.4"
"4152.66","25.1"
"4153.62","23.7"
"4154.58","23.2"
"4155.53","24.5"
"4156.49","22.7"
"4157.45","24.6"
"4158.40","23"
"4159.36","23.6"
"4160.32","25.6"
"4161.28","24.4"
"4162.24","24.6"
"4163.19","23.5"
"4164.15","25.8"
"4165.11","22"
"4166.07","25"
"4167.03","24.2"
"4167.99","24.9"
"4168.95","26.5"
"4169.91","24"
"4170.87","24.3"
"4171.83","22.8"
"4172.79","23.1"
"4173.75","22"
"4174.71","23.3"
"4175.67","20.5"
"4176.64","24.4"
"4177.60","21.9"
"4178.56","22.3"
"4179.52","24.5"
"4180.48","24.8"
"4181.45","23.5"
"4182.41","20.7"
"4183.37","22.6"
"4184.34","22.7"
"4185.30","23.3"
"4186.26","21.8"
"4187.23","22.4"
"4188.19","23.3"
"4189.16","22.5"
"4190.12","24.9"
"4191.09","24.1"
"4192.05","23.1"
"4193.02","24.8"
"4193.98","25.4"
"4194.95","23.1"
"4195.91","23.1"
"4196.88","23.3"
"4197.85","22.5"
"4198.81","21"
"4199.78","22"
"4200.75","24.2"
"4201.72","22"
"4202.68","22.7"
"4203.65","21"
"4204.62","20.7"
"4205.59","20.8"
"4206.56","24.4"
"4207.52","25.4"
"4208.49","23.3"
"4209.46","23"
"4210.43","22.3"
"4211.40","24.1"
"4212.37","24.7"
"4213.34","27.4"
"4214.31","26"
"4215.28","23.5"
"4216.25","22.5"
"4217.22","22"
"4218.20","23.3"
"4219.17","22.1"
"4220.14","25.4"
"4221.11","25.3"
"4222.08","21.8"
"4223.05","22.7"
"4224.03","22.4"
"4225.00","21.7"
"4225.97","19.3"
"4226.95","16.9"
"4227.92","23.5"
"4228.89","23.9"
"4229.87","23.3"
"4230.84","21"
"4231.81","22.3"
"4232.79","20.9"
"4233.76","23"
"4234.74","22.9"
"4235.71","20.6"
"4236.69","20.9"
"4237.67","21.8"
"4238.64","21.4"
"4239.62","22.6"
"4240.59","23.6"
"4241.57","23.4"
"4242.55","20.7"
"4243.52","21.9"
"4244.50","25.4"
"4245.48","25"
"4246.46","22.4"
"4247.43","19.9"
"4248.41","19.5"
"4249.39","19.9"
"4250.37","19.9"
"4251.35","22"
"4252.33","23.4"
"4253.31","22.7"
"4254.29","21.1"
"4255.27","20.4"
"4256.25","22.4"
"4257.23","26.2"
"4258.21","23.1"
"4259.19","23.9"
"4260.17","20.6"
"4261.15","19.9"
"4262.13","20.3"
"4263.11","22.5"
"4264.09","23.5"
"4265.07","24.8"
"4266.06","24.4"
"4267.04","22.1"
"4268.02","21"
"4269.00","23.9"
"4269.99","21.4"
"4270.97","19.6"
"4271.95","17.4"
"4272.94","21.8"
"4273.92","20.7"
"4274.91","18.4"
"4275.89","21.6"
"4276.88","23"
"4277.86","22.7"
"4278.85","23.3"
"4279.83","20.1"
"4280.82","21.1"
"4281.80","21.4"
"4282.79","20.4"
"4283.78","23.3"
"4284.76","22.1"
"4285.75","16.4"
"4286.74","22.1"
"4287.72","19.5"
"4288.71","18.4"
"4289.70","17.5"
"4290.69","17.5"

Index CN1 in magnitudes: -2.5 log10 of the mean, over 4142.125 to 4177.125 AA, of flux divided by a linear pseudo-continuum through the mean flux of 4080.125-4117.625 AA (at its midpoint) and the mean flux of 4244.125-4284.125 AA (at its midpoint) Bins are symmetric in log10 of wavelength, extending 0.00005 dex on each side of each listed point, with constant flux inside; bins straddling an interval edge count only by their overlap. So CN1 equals -0.08 mag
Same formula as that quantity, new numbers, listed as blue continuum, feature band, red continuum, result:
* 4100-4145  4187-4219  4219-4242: -0.04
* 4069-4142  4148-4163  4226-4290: -0.07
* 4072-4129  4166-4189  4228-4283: -0.03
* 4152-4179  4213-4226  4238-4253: -0.03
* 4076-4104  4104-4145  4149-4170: -0.02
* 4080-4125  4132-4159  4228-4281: -0.08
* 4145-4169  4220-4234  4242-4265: 0.03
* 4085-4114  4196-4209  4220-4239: -0.02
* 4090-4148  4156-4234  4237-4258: -0.02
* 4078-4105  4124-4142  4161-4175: -0.05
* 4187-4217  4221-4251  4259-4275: 0.03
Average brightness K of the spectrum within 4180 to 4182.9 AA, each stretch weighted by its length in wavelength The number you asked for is 23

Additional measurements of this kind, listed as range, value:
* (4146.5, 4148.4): 24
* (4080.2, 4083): 22.5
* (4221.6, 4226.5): 21.5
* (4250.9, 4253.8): 22.7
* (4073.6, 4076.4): 26.1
